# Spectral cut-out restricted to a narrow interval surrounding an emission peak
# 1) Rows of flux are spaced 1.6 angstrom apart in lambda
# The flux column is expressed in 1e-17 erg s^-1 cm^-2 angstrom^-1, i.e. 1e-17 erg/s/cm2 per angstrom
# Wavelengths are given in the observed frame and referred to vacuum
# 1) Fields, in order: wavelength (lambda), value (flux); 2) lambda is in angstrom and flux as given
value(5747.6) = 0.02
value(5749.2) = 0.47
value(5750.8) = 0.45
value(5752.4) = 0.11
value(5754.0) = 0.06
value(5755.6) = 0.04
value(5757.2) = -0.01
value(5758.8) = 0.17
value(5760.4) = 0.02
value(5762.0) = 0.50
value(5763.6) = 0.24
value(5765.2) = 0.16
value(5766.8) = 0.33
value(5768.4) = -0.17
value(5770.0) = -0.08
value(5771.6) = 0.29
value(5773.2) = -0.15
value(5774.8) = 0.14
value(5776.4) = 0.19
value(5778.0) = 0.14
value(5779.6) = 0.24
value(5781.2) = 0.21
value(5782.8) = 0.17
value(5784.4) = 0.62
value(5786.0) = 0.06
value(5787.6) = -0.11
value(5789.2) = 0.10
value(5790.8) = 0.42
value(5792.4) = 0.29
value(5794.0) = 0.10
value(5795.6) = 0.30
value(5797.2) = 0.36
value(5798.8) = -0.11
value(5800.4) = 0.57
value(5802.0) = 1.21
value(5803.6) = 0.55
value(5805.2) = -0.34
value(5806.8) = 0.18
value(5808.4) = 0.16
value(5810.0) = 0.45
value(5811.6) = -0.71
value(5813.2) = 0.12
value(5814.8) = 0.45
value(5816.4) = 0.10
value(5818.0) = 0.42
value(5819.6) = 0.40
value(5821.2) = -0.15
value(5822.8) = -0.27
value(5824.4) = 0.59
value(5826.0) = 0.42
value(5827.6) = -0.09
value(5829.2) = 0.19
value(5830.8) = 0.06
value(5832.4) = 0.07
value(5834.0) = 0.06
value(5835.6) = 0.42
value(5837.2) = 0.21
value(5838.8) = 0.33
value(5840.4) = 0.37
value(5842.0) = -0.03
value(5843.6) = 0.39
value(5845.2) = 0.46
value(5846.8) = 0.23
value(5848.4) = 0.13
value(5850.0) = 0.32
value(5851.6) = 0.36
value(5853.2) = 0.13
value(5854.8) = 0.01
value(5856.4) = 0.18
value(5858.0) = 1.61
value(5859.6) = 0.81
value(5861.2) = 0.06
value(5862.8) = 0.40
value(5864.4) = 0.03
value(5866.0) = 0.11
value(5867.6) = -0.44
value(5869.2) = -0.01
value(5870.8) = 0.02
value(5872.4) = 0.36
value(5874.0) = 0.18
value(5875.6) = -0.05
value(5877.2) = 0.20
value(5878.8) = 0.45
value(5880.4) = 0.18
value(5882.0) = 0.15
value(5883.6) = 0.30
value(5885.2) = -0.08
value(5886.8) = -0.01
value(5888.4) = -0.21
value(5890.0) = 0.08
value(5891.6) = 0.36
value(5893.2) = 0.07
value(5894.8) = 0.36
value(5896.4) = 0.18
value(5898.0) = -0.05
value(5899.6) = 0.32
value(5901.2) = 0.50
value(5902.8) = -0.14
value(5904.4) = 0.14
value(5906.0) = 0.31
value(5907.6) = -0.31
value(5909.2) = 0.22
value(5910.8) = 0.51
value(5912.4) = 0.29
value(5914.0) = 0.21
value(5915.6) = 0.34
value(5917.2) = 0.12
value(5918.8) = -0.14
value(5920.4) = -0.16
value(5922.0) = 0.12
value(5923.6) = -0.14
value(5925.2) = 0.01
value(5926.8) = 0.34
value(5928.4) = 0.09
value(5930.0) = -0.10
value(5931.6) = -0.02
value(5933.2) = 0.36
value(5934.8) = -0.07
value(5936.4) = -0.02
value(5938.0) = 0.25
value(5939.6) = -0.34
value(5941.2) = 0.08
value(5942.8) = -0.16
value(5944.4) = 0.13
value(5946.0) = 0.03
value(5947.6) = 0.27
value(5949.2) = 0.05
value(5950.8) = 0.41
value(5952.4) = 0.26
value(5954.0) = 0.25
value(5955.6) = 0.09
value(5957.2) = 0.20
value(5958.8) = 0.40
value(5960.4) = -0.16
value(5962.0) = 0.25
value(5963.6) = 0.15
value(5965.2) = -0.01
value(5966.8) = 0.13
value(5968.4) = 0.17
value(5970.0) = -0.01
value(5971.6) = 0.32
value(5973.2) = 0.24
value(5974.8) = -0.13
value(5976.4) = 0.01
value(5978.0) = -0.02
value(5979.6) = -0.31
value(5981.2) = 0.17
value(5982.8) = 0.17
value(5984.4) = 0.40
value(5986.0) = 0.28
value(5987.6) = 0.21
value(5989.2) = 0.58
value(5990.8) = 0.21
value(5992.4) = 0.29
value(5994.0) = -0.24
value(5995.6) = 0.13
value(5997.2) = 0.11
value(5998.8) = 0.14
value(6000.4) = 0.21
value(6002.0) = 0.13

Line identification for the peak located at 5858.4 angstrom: [O III] 5007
